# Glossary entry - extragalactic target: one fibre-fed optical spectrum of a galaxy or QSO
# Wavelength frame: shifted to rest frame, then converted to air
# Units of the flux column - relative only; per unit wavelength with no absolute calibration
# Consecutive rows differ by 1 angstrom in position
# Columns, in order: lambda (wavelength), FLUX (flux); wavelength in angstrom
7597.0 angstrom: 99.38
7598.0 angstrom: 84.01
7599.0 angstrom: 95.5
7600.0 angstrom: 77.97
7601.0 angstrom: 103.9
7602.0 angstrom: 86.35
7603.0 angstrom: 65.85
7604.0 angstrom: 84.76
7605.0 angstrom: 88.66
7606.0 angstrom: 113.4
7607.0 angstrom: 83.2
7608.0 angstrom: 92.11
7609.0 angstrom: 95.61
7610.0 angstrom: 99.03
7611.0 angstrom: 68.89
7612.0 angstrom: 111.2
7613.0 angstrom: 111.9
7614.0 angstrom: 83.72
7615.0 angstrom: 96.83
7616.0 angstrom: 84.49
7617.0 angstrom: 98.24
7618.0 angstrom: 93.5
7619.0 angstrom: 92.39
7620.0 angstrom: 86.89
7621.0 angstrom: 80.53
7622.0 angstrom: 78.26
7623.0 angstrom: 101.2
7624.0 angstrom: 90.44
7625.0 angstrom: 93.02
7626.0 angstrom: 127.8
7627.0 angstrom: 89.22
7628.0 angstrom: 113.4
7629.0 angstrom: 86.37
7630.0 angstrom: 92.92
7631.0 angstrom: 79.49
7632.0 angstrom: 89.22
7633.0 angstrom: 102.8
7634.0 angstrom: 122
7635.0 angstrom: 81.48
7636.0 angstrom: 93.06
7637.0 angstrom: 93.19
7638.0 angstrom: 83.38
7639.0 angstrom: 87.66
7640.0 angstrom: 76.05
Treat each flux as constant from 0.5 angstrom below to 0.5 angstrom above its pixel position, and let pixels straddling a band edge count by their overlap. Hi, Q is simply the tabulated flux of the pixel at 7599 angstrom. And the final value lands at 95.5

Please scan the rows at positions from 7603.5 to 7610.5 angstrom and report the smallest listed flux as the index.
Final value 83.2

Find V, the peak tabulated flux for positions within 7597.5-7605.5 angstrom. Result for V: 103.9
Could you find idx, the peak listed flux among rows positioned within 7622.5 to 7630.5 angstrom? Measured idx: 127.8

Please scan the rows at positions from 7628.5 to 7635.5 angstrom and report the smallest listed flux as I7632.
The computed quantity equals 79.49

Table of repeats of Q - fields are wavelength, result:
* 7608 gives 92.11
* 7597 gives 99.38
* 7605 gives 88.66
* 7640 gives 76.05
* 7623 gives 101.2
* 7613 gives 111.9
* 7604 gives 84.76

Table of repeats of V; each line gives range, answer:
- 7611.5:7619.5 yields 111.9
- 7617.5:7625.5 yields 101.2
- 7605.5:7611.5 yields 113.4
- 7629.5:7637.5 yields 122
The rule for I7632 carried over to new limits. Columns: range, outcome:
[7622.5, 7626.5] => 90.44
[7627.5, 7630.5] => 86.37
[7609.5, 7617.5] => 68.89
